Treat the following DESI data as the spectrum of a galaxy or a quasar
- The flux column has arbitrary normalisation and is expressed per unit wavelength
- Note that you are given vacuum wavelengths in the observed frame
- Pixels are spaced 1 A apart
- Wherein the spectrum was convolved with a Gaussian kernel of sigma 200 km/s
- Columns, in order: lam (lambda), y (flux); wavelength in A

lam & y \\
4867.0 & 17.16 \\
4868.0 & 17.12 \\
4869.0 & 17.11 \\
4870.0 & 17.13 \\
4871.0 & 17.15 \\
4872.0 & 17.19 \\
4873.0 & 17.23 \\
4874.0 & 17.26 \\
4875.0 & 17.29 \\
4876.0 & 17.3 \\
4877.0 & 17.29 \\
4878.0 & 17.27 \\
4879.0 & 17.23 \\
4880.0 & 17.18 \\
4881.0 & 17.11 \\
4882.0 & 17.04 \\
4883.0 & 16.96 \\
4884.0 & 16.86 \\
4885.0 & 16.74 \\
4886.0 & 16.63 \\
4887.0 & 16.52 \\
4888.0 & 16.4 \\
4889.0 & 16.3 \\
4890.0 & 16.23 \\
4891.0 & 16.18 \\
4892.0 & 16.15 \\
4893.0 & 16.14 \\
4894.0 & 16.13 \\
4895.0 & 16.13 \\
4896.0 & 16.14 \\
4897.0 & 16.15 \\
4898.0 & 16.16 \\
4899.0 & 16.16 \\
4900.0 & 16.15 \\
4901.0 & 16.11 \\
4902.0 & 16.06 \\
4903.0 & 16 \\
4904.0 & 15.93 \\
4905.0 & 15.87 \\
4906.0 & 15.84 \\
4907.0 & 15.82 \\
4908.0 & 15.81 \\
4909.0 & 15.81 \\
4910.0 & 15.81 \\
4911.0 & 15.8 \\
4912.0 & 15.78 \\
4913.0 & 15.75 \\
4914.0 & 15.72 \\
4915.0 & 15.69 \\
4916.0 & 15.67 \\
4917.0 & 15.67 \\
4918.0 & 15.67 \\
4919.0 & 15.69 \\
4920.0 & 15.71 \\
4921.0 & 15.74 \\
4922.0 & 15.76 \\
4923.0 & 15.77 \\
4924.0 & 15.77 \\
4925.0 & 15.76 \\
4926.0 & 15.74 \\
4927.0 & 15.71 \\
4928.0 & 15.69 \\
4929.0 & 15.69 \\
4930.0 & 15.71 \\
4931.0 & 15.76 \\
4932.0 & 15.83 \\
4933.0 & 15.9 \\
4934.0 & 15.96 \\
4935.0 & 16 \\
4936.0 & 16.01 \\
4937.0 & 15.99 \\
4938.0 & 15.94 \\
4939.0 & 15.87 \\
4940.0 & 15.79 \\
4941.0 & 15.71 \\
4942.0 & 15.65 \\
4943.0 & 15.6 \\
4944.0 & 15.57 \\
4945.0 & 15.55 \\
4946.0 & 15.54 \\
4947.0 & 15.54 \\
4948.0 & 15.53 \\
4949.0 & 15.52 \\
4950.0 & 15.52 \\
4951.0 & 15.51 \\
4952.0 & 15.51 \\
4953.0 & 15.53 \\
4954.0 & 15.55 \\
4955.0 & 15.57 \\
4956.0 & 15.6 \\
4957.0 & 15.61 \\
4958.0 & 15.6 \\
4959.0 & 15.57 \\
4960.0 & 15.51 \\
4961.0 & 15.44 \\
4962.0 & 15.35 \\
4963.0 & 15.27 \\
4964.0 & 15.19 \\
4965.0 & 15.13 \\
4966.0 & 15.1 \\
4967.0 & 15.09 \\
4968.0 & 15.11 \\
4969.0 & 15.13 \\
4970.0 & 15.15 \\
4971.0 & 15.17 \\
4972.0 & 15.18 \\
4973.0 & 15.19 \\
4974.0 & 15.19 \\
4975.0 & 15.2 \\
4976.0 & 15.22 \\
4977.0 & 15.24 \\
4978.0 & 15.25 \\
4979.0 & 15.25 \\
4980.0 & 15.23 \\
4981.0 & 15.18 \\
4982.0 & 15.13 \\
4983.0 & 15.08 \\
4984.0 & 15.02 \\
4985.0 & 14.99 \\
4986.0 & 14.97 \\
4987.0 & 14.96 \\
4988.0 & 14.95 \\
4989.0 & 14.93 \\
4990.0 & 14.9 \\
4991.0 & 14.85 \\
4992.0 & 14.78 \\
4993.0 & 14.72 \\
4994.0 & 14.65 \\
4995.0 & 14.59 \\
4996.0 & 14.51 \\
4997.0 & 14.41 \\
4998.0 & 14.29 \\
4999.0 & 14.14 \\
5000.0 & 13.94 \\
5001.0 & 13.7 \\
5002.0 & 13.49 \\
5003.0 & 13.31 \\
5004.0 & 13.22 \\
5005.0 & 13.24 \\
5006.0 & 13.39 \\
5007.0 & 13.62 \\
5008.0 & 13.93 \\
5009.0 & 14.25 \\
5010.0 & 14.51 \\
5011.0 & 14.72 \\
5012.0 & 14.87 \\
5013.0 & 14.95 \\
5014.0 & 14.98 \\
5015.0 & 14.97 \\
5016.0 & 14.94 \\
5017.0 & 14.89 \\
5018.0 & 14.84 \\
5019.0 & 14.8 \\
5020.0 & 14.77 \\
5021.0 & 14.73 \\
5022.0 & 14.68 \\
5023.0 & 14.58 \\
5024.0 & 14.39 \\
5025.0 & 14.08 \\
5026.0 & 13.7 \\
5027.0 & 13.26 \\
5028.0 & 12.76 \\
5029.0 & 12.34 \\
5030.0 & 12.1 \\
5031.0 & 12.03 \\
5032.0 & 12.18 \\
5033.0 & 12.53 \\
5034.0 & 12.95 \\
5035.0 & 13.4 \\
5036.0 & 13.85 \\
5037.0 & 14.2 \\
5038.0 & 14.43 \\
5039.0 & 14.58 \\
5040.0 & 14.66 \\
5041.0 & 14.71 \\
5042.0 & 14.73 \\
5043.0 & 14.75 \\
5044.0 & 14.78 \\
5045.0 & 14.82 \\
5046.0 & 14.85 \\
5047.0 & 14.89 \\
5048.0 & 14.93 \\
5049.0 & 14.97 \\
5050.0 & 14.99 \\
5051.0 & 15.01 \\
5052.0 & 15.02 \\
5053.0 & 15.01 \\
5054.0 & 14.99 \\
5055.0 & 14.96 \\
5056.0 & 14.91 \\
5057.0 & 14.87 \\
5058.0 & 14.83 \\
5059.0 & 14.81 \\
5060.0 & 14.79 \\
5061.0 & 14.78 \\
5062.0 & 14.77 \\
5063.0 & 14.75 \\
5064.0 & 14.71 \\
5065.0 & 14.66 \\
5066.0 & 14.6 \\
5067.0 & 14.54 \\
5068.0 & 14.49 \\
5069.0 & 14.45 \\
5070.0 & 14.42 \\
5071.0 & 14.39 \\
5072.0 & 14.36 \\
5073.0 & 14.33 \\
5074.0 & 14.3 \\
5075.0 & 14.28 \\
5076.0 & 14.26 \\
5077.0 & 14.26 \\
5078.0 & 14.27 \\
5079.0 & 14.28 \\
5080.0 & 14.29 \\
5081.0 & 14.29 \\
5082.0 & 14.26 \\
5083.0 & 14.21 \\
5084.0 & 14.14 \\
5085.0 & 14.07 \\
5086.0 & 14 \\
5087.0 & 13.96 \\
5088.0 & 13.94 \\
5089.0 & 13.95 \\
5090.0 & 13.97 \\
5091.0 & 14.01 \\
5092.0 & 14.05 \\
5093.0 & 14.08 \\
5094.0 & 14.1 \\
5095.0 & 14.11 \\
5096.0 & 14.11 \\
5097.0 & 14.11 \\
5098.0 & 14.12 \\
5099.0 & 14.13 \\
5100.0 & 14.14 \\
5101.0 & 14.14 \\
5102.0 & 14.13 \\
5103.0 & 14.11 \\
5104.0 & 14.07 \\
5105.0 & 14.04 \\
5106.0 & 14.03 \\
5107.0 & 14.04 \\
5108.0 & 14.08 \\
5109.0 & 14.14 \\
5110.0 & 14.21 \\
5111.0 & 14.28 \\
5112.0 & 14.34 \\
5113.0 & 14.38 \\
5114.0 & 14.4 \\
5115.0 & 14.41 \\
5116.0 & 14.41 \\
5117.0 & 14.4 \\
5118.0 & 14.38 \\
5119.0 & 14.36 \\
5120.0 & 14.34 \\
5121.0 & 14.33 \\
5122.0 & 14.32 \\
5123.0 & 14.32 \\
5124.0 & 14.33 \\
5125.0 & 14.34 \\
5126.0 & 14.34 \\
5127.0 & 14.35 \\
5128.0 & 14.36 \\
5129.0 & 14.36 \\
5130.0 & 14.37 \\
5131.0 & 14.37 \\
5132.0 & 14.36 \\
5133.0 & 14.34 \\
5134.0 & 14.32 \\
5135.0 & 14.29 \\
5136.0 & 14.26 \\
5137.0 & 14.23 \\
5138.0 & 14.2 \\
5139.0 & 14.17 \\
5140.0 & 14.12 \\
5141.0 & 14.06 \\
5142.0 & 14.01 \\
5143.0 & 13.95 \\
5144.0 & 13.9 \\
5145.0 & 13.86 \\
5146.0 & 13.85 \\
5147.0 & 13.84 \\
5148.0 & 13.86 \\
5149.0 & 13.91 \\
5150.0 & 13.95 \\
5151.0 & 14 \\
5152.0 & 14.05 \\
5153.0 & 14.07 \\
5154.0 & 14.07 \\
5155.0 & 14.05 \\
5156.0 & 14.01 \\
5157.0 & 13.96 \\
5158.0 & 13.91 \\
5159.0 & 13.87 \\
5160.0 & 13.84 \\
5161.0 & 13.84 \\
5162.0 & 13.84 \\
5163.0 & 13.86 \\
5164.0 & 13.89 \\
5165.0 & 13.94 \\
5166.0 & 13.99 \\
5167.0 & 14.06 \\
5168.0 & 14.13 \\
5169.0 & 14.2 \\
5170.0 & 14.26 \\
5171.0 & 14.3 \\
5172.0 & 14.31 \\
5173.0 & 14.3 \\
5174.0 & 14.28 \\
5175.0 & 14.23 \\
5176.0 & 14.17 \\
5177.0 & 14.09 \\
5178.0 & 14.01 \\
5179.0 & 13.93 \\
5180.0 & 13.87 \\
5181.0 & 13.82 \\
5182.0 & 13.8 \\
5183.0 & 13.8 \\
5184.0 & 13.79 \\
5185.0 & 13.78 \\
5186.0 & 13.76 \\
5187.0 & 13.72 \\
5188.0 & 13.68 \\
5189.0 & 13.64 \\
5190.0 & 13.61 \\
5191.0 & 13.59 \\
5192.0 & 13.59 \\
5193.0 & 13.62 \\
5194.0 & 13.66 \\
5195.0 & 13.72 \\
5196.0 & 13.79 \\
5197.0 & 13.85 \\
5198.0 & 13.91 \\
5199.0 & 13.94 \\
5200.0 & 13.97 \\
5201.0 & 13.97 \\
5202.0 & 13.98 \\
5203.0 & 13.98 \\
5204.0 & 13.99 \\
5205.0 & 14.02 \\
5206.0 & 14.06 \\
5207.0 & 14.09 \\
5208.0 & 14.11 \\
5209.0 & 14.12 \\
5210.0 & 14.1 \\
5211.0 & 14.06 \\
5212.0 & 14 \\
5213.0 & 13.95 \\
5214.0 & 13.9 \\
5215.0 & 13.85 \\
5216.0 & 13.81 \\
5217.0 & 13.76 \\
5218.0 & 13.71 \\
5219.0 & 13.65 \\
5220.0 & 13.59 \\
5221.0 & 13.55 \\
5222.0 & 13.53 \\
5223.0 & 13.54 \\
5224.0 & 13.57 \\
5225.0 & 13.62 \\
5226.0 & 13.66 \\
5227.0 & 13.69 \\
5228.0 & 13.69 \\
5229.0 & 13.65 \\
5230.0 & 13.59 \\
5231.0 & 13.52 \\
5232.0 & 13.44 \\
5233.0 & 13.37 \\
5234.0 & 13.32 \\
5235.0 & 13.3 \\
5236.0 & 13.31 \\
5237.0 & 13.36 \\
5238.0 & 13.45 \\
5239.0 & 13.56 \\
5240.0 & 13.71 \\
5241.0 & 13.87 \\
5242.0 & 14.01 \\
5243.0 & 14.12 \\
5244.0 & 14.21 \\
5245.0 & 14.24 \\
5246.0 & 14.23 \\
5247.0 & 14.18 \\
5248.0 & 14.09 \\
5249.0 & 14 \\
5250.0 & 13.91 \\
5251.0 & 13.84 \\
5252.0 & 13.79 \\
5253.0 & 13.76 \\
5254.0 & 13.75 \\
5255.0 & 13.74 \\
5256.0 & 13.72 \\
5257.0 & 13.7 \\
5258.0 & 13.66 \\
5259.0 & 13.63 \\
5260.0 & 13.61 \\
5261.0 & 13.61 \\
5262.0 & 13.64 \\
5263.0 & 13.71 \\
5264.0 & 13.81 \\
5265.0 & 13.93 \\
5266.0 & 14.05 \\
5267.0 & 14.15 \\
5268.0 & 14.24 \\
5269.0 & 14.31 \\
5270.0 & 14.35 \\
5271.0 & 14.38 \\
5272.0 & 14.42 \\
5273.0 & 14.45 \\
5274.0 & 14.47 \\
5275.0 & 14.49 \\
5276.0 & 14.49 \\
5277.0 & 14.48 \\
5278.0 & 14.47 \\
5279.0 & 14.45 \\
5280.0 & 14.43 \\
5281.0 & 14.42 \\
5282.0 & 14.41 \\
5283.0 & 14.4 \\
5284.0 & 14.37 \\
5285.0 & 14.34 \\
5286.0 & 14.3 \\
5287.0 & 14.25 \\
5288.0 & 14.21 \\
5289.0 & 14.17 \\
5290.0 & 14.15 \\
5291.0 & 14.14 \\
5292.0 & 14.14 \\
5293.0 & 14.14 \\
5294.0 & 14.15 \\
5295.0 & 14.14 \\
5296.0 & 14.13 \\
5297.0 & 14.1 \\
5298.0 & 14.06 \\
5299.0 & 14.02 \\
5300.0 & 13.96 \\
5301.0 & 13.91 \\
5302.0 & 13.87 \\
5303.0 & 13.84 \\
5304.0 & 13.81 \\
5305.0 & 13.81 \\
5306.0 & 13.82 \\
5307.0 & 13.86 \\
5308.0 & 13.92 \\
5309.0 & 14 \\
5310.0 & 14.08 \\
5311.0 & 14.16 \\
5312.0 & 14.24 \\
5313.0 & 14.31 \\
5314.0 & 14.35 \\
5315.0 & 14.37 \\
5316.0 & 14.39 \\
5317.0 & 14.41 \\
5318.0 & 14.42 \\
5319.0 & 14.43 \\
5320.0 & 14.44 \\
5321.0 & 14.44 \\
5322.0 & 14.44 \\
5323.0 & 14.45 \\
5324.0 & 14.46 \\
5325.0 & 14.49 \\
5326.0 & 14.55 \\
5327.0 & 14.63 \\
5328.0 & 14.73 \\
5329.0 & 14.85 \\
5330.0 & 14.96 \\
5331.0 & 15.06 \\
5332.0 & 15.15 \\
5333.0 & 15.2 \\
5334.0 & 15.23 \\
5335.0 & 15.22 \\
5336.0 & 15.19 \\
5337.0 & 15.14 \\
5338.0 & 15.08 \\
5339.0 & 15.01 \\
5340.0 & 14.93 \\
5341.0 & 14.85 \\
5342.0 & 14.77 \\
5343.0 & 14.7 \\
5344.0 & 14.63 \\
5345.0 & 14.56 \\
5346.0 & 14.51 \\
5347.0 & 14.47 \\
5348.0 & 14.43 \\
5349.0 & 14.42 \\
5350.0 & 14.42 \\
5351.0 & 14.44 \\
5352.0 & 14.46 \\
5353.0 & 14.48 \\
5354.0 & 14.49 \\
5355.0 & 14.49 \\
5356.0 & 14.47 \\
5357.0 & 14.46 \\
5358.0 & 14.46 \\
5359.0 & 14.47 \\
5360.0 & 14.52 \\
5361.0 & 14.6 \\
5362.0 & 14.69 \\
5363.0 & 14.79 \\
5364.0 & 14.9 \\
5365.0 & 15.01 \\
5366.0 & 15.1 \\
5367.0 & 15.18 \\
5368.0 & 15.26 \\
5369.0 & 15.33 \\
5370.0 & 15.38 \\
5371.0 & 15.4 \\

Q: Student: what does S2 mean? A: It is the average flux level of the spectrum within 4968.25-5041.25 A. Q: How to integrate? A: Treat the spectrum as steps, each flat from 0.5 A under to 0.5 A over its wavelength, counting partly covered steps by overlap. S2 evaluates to 14.4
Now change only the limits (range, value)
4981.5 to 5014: 14.4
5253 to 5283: 14.1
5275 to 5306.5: 14.2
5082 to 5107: 14.1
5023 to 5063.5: 14.2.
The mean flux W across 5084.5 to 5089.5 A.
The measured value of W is 14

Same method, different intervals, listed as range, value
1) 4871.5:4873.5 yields 17.2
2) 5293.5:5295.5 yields 14.1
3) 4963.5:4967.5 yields 15.1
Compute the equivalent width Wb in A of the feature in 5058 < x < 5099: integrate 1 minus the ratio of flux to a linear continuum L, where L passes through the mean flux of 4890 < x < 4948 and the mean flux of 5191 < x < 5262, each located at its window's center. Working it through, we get 1.3 A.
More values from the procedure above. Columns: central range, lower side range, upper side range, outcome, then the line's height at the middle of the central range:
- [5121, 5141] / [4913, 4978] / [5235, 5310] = 0.5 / 14.7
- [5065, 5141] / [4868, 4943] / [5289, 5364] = 5.6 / 15.4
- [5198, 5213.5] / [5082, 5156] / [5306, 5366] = 0.3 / 14.3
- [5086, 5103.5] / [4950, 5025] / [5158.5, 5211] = 0.3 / 14.4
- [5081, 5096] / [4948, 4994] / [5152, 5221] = 0.5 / 14.5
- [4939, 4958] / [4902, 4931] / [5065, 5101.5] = -0.1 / 15.5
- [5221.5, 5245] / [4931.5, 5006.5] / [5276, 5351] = 1.5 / 14.6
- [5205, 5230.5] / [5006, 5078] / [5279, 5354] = 1.1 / 14.4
